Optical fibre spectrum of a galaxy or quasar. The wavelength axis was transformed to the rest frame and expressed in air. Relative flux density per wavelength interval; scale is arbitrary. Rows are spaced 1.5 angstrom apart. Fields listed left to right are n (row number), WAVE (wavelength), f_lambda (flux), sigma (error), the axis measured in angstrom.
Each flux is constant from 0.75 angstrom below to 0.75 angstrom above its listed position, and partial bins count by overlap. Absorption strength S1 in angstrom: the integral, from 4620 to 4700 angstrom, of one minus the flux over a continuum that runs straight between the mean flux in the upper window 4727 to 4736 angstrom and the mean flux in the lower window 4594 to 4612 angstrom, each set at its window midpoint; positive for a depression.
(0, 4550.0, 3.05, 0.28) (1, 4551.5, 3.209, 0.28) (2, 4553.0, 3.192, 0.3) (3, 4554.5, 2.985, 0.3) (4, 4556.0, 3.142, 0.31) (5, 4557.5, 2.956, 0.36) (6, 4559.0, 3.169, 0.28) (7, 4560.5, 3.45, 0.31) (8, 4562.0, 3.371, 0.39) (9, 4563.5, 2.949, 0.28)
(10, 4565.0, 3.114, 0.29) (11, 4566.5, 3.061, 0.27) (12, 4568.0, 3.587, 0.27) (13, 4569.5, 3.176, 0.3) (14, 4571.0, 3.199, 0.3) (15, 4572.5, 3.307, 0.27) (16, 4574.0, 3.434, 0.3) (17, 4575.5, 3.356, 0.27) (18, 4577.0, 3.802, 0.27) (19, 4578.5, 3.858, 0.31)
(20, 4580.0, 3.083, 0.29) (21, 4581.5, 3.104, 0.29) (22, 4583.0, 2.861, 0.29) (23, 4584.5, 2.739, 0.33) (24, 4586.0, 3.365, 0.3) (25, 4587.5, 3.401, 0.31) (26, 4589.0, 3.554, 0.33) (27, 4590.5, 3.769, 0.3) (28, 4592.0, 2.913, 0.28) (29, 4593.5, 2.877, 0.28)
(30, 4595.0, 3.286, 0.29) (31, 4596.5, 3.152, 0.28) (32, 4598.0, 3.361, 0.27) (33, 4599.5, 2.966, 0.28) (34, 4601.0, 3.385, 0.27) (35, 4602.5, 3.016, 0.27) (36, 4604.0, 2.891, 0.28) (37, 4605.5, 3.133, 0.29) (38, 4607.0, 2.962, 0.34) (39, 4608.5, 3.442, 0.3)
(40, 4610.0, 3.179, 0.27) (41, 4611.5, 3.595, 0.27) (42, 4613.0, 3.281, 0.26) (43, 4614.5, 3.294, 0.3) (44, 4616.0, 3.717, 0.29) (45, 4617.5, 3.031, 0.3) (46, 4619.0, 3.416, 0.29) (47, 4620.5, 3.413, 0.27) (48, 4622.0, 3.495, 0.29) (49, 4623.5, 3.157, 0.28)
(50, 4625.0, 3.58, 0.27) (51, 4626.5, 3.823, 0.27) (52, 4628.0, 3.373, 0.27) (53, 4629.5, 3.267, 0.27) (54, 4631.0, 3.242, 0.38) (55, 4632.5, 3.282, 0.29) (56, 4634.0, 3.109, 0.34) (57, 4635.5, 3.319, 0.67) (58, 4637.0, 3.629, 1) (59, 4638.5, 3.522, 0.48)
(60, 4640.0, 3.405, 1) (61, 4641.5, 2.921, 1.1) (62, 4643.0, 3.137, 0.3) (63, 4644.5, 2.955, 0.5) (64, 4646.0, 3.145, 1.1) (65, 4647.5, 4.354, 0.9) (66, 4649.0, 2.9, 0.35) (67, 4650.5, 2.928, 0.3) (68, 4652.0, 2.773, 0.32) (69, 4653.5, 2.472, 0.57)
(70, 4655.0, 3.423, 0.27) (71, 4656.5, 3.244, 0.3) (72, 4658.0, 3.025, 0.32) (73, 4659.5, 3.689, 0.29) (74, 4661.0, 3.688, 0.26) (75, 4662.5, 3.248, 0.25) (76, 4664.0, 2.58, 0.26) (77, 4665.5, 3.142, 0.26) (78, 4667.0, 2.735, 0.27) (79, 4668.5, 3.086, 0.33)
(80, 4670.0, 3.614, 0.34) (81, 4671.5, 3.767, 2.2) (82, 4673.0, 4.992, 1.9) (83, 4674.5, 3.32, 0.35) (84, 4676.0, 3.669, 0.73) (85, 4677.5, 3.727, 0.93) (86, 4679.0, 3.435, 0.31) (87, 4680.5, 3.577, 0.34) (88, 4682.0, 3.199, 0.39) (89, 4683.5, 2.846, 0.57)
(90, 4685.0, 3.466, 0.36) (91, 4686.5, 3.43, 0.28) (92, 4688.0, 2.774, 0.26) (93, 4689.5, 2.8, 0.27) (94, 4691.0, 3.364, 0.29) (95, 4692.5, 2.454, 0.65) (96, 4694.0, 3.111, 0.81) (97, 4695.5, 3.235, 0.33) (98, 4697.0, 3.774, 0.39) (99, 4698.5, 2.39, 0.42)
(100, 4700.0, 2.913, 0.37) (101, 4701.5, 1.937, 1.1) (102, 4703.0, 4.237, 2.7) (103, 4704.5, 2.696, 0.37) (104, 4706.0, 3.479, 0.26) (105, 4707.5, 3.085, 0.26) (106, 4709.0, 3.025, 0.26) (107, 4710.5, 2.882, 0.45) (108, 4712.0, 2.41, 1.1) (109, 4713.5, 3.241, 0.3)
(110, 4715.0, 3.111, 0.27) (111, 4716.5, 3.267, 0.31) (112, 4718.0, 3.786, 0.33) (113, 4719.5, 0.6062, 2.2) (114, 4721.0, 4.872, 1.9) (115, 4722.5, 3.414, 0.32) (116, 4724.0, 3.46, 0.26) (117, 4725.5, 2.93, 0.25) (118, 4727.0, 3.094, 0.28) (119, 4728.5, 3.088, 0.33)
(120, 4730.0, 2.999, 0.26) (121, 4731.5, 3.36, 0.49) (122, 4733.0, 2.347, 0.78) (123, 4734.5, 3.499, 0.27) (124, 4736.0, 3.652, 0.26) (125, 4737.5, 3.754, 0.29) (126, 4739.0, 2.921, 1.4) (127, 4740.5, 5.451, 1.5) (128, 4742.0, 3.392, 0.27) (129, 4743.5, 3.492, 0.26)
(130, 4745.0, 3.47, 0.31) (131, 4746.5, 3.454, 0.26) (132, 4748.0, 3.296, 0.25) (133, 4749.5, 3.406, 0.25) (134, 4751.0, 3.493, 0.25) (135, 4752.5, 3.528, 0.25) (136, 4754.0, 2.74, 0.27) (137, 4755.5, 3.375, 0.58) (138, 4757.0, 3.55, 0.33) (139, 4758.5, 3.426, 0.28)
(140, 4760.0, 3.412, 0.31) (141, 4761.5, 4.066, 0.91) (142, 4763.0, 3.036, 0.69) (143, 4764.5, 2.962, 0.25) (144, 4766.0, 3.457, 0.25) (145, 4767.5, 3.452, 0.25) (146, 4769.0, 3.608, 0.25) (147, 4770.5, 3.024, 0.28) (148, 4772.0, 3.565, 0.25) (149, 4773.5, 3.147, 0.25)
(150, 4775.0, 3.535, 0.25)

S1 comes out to -3.2 angstrom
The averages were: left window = 3.19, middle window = 3.28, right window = 3.11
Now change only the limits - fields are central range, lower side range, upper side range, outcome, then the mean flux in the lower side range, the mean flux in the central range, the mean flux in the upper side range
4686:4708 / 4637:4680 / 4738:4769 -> 2.24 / 3.32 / 3.04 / 3.47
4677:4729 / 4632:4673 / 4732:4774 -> 3.55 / 3.26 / 3.11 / 3.43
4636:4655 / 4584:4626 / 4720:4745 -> 0.79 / 3.27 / 3.19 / 3.45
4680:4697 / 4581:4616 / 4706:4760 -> 0.65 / 3.21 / 3.14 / 3.29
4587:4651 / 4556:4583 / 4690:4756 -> -0.73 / 3.28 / 3.29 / 3.21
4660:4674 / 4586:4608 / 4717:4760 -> -0.66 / 3.2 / 3.43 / 3.35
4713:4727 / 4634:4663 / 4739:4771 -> 0.89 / 3.25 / 3.18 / 3.47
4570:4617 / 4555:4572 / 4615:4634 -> 0.34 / 3.2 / 3.27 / 3.39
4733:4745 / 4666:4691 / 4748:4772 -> -0.90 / 3.4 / 3.63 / 3.37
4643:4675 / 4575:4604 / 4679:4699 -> -1.23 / 3.24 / 3.29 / 3.13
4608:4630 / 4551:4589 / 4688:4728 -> -1.59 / 3.24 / 3.41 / 3.06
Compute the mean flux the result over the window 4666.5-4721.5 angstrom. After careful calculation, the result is 3.19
